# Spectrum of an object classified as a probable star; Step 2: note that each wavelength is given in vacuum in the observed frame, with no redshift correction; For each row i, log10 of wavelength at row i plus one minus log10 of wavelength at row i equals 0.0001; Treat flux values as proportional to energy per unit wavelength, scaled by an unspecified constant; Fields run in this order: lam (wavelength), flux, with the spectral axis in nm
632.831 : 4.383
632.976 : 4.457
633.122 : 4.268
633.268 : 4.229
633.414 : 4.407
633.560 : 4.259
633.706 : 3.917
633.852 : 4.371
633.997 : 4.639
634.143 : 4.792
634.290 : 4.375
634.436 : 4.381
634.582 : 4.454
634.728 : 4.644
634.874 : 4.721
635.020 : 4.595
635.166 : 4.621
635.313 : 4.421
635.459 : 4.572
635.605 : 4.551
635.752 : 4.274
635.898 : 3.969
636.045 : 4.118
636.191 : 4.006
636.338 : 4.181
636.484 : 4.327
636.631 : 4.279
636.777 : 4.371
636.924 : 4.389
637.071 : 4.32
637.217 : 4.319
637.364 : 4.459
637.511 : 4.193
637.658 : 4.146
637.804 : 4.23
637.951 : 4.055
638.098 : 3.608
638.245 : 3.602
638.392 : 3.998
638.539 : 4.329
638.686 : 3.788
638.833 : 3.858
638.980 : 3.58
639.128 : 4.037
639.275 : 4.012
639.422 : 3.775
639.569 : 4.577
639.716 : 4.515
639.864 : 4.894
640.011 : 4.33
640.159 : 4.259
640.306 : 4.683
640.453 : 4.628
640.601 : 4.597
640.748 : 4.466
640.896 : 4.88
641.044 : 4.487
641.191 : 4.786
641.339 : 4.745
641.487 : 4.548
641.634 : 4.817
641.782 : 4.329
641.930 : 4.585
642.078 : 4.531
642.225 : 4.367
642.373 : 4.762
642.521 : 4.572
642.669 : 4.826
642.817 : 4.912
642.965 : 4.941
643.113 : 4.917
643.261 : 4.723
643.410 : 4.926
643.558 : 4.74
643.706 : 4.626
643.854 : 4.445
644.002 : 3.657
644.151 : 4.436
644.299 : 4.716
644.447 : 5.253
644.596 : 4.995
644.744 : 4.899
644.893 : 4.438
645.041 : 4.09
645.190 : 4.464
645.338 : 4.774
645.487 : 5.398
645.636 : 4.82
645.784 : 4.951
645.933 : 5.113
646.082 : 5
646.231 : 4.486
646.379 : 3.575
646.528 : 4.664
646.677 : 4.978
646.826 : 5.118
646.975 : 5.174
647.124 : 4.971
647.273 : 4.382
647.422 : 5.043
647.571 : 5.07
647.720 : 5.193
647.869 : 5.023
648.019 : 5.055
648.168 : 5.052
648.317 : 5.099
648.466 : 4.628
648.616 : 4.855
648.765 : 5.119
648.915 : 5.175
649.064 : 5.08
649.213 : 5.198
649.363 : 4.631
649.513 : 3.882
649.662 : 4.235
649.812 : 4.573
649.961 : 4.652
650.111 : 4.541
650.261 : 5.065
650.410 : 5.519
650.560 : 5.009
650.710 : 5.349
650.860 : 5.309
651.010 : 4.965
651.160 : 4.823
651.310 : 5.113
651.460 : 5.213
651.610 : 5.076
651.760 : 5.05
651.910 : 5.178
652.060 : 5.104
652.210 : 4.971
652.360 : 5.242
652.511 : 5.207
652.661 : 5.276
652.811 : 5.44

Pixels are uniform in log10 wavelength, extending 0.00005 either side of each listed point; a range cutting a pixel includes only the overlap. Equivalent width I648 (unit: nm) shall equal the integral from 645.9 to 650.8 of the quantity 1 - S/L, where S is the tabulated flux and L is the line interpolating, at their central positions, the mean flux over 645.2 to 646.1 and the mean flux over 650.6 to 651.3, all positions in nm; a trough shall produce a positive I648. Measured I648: 0.17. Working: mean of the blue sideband 4.97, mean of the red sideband 5.1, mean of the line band 4.86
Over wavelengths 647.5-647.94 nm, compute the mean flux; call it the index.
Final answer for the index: 5.1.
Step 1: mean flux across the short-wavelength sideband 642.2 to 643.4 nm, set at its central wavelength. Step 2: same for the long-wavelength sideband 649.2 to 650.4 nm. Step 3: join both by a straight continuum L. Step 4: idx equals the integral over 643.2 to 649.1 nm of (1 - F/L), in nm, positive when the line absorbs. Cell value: -0.13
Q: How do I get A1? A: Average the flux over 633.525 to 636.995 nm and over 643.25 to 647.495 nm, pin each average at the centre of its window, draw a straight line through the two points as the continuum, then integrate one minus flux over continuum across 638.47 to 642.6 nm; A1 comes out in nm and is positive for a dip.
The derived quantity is 0.13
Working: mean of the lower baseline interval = 4.39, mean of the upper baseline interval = 4.72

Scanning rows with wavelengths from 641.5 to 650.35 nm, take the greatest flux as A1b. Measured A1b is 5.398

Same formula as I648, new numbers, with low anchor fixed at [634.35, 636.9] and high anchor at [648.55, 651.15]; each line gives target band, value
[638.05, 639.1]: 0.15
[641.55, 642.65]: 0.01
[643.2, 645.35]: 0.04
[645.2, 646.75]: 0.00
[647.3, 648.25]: -0.04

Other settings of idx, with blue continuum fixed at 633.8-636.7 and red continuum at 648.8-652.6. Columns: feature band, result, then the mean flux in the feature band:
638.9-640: 0.087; 4.2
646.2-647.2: 0.022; 4.72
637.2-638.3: 0.105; 4.07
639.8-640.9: 0.006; 4.57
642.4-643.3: -0.025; 4.82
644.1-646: -0.013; 4.8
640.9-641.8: -0.005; 4.66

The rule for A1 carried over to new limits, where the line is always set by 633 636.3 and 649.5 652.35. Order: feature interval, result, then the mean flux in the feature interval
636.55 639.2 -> 0.24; 4.09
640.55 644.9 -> 0.00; 4.67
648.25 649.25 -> -0.03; 5.02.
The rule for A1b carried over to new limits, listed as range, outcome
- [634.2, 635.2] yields 4.721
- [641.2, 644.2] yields 4.941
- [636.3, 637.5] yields 4.459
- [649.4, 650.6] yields 5.519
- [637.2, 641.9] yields 4.894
